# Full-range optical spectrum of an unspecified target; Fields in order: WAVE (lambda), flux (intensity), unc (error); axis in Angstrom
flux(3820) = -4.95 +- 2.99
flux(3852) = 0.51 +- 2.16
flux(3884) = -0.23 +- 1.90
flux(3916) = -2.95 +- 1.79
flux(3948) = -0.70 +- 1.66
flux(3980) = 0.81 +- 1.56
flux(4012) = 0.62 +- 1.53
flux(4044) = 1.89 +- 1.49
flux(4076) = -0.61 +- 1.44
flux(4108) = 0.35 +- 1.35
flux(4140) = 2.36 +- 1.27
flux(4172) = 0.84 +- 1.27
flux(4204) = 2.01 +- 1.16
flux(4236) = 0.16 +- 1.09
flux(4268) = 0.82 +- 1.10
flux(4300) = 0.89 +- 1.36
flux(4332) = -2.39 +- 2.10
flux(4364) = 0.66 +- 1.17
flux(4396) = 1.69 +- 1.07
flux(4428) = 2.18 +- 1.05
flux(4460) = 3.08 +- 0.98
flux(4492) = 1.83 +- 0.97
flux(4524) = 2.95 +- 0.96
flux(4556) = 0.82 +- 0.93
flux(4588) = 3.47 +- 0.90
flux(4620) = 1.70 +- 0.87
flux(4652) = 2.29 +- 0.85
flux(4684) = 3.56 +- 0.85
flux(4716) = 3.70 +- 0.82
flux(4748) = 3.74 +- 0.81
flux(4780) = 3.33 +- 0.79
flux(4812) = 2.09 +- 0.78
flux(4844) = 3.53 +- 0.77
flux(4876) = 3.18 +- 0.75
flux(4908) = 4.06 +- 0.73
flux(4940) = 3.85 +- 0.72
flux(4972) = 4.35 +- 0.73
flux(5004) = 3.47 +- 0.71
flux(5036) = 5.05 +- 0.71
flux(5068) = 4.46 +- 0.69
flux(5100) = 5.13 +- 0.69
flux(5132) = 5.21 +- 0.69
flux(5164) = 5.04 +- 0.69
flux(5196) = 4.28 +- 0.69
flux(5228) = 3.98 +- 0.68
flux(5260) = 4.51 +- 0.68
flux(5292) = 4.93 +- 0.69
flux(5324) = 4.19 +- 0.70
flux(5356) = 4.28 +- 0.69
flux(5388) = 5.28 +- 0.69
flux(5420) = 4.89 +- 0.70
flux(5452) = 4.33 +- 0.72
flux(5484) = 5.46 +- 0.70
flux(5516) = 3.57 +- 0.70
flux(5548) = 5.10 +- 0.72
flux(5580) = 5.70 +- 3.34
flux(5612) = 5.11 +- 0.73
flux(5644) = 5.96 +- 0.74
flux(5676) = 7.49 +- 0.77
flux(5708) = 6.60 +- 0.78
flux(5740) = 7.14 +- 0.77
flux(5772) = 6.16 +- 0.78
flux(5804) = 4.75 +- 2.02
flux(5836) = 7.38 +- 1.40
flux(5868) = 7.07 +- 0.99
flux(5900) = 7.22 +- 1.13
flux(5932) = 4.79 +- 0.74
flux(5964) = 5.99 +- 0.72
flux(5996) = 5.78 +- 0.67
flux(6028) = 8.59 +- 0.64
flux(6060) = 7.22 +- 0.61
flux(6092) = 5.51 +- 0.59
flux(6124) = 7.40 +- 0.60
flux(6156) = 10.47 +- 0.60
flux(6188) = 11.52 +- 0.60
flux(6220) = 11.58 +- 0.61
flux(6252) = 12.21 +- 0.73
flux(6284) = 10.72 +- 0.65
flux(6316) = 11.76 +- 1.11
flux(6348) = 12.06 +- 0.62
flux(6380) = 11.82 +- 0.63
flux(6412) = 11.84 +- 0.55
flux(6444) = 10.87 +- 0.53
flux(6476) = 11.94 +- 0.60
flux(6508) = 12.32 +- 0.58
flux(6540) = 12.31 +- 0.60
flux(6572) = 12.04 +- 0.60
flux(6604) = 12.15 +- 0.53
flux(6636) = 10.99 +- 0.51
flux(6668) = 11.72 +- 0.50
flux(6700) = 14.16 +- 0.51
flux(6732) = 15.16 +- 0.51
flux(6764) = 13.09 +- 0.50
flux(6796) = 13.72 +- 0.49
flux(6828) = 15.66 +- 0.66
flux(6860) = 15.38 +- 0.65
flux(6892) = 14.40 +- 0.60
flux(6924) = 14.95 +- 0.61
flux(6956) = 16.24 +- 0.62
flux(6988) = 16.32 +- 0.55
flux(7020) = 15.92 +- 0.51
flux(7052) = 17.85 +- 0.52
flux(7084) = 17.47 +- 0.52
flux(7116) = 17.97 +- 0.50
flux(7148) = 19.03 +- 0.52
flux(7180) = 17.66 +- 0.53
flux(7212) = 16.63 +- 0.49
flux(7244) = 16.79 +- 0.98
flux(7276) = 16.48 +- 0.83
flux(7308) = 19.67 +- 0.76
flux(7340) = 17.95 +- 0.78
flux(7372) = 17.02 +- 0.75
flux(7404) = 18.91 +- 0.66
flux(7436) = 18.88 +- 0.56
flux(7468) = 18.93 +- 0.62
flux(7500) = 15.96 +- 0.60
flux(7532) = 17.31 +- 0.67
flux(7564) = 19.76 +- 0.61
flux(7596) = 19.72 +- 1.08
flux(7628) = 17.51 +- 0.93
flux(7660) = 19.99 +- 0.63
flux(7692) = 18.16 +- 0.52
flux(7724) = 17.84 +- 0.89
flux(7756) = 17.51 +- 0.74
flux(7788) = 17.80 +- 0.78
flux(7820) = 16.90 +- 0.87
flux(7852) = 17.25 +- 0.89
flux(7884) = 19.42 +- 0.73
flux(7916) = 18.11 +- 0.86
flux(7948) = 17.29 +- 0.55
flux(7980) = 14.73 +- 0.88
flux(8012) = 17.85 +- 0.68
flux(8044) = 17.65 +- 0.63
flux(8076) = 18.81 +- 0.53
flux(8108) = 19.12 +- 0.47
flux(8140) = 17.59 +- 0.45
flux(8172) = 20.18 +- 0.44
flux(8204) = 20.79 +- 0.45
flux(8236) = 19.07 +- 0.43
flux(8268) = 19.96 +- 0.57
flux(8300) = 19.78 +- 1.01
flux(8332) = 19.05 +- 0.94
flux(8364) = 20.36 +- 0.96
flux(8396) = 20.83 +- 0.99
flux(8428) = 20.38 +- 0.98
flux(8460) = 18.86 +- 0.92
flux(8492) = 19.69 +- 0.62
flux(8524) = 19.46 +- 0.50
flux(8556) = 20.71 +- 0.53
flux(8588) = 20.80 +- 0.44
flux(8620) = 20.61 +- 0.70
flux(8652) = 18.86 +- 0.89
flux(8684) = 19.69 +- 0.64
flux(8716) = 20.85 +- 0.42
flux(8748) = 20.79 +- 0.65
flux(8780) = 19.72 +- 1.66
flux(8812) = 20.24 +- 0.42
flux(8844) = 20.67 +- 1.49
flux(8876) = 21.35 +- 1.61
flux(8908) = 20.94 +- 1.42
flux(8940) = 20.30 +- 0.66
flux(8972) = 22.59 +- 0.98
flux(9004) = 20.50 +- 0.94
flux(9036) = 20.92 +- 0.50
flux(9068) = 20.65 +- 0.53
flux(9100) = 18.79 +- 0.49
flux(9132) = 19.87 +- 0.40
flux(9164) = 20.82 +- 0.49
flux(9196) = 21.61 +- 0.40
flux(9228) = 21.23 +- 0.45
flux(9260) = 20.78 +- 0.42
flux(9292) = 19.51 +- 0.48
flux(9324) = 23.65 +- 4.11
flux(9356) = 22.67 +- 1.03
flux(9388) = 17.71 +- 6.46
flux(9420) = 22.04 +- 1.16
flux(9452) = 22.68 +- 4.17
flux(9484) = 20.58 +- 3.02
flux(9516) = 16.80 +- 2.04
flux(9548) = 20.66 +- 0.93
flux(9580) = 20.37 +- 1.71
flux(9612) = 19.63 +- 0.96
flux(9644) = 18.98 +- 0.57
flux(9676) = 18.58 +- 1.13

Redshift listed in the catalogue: 0.545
